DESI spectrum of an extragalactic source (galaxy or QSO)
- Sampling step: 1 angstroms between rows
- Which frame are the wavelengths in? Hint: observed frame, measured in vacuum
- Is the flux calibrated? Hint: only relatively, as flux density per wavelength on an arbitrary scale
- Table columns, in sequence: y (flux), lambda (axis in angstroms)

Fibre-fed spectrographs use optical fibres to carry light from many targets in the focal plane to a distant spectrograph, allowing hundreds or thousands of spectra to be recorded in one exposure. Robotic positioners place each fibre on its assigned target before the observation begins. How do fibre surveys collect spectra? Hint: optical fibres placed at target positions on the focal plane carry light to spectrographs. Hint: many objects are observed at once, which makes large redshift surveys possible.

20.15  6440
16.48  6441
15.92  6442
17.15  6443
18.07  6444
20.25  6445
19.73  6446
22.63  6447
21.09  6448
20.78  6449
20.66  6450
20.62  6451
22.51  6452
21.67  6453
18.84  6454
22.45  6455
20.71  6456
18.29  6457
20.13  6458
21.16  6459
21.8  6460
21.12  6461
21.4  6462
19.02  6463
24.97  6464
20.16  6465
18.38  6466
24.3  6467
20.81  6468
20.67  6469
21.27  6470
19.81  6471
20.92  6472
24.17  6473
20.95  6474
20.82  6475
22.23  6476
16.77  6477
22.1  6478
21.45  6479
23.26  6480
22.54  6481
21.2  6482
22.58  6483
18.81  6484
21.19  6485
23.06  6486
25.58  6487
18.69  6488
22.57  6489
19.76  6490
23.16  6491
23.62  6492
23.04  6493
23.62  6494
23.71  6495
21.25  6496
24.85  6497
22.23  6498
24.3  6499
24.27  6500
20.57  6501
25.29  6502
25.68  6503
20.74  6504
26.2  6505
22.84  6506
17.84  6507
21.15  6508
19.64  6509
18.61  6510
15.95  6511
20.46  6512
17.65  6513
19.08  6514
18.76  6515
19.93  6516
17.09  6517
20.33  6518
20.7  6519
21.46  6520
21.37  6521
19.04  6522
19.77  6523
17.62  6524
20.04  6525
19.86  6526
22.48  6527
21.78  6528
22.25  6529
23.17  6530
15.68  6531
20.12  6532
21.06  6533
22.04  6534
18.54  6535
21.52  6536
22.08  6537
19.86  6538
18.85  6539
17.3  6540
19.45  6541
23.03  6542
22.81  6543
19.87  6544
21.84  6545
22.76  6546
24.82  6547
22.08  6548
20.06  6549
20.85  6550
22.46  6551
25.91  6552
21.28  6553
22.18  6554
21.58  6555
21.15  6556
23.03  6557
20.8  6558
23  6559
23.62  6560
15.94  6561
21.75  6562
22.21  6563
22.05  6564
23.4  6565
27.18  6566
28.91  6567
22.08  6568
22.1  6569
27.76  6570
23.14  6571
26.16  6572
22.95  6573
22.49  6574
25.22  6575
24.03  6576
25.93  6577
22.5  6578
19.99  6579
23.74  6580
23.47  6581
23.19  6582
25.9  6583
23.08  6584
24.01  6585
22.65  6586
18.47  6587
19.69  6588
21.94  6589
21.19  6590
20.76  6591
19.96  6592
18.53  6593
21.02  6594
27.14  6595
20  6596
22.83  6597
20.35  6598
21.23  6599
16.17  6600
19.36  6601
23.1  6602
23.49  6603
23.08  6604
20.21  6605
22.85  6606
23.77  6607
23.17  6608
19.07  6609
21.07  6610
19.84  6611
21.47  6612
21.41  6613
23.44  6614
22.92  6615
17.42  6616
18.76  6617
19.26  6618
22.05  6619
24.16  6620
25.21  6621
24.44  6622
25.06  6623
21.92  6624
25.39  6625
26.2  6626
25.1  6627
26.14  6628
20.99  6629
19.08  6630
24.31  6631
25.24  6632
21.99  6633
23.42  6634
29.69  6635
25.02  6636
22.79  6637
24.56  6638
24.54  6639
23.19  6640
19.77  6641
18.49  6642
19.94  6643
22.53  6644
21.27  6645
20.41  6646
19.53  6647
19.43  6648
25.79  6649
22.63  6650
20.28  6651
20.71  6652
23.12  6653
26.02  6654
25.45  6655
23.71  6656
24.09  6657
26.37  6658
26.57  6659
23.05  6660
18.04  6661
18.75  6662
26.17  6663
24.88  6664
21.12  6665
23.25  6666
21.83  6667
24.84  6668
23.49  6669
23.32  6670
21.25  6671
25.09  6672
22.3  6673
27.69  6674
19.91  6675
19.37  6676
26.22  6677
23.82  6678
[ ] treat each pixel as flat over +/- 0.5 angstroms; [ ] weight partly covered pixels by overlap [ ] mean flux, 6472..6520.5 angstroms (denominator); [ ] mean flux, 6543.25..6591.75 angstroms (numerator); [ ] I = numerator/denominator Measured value 1.1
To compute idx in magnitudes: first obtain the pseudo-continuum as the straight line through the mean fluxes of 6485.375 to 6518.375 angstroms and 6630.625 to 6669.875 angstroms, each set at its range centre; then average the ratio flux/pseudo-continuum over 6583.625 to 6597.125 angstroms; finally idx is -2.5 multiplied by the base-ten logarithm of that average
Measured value 0.05 mag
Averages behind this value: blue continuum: 21.6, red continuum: 23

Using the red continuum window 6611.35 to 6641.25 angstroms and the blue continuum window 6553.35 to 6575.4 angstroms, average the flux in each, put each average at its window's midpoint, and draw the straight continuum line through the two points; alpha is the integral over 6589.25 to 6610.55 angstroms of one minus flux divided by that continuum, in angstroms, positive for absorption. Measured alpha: 1.6 angstroms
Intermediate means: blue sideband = 23.1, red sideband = 23.2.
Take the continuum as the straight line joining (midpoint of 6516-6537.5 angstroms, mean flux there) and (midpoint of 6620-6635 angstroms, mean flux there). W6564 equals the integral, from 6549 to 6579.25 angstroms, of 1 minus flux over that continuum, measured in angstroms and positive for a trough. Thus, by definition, -1.8 angstroms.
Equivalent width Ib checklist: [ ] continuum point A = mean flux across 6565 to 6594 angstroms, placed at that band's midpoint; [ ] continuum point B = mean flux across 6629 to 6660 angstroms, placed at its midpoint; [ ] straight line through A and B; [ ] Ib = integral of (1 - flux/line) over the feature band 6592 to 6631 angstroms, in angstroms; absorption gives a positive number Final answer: 1.69 angstroms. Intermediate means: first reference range 23.1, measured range 22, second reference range 23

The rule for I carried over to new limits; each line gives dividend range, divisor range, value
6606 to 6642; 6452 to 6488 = 1.07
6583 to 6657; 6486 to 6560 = 1.04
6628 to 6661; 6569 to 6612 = 1.03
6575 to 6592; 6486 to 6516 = 1.04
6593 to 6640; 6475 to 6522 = 1.05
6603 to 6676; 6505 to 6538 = 1.13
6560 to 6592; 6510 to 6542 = 1.16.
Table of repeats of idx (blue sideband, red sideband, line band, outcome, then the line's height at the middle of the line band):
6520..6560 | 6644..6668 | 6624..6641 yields -0.07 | 22.4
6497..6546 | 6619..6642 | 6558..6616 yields 0.01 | 22.6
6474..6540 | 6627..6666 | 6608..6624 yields 0.04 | 22.5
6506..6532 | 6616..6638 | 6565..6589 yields -0.09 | 21.8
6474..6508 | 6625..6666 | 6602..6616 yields 0.05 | 22.9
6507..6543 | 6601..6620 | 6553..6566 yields -0.07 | 20.6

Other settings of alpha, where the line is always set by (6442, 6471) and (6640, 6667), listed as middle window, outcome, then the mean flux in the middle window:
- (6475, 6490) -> -0.4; 21.5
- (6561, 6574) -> -1.3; 23.8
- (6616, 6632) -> -0.7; 23.1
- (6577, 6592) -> -0.3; 22.2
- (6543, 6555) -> -0.4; 22.2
